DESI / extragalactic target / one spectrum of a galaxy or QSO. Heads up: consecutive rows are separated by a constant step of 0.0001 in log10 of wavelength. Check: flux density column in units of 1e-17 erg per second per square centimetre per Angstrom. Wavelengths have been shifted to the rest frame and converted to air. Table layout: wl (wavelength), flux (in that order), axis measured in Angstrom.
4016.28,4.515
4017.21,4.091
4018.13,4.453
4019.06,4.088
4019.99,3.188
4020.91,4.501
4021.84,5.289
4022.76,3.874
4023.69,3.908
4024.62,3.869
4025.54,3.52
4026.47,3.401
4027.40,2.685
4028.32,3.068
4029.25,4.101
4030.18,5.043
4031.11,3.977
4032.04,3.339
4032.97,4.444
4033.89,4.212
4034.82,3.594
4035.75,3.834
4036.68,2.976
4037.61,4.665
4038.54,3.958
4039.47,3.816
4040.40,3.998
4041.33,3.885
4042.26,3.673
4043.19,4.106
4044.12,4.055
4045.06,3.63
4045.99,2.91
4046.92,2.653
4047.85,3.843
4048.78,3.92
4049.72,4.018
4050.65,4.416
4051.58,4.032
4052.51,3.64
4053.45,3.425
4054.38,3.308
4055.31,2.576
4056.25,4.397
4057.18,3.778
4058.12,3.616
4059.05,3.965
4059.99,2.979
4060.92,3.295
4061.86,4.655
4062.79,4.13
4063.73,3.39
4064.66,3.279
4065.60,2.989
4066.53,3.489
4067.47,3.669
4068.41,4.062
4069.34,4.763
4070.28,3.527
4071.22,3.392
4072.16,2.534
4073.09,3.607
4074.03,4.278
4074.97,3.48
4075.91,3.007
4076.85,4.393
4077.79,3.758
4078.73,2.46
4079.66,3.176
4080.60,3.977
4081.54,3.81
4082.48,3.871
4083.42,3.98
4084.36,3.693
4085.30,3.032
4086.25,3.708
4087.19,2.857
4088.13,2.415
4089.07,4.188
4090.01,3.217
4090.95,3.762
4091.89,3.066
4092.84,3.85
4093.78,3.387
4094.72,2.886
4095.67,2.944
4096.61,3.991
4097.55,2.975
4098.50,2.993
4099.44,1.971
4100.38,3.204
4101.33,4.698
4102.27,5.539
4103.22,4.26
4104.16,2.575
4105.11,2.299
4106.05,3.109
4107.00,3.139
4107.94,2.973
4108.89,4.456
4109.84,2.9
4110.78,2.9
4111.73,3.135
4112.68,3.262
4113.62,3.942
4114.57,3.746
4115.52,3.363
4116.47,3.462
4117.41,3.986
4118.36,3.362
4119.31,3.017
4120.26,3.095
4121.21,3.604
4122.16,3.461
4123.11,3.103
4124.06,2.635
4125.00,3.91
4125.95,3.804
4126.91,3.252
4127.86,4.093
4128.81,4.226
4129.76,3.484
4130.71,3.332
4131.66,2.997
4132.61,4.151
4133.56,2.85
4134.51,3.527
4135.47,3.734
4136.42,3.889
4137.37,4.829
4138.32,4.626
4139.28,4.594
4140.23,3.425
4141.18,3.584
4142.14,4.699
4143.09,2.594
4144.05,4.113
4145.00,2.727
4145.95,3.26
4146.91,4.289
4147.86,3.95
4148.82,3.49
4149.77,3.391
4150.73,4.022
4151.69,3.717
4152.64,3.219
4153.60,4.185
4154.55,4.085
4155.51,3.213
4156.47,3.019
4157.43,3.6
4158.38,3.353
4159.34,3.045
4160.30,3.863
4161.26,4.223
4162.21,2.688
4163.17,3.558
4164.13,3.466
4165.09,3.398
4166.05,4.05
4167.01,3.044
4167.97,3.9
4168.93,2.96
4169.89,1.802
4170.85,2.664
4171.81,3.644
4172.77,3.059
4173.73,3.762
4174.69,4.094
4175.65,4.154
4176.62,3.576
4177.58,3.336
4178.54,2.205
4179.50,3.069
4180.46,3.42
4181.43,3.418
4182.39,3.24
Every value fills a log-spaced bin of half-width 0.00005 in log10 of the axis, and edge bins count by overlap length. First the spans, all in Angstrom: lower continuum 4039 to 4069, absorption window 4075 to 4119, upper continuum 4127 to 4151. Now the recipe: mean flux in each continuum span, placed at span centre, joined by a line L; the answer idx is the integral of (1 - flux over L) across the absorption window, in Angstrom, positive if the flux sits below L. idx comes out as 3.4 Angstrom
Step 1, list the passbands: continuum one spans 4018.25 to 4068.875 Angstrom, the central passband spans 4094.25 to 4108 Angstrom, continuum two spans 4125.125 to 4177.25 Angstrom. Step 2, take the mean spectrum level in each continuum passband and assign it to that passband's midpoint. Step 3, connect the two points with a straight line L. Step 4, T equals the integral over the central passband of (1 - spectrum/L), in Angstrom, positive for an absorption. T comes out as 1.4 Angstrom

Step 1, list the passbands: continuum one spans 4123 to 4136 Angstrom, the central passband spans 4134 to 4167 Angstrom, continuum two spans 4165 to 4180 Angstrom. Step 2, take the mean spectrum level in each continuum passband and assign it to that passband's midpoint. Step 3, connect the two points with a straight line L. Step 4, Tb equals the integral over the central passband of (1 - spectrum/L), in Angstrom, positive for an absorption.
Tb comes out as -2.59 Angstrom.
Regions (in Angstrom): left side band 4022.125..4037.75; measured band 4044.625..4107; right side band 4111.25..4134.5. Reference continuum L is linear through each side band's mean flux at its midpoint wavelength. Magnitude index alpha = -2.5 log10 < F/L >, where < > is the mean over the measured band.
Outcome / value 0.034 mag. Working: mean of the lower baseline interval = 3.79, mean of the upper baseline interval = 3.47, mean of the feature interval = 3.52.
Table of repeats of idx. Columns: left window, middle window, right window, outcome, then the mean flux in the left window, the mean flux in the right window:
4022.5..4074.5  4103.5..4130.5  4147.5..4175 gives 1.4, 3.72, 3.46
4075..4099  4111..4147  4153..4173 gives -2.2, 3.41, 3.37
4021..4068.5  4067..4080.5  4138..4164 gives 0.5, 3.75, 3.64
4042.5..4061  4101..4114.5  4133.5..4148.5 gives 0.9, 3.64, 3.82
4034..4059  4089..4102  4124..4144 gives 1.3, 3.73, 3.76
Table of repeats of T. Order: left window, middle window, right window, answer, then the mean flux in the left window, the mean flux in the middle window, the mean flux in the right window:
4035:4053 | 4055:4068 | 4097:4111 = 0.2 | 3.79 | 3.6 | 3.35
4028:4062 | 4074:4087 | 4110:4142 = 0.4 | 3.77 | 3.58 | 3.59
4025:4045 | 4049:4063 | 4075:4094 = -0.3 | 3.82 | 3.74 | 3.48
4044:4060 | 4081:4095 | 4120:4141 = 0.7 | 3.63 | 3.46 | 3.67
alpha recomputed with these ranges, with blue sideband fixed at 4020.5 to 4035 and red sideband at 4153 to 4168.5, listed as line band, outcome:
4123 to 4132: 0.039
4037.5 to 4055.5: 0.043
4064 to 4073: 0.084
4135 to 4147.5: -0.082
